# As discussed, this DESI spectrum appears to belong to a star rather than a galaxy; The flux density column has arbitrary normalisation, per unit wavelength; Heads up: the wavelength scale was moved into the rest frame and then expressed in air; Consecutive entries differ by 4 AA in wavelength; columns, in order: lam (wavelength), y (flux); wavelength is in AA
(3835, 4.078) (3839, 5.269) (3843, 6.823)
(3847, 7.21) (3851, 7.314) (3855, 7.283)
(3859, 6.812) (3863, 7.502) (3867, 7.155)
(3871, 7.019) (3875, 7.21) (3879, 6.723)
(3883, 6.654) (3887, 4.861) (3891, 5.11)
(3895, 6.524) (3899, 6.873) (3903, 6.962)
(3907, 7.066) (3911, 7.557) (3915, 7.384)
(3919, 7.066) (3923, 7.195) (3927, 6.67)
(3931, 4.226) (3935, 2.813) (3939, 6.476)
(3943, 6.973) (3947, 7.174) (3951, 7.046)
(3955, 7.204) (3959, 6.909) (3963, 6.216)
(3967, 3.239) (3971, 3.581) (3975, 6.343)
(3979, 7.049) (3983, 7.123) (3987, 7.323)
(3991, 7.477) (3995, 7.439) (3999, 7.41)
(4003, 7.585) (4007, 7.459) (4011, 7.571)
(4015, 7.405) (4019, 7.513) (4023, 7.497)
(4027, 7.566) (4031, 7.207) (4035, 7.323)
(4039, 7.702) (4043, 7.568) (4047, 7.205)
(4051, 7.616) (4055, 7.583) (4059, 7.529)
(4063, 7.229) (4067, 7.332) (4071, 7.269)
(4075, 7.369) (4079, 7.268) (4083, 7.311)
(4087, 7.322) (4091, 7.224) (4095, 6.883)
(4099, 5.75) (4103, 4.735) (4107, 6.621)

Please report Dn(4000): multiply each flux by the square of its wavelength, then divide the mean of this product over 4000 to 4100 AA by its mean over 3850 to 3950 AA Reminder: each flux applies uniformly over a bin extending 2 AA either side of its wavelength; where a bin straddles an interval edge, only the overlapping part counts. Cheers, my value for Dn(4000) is 1.2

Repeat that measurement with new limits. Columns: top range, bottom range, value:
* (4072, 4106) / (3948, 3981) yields 1.20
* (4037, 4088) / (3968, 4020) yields 1.10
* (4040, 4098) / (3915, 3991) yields 1.25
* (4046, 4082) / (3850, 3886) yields 1.16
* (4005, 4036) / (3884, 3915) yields 1.22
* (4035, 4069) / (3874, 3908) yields 1.26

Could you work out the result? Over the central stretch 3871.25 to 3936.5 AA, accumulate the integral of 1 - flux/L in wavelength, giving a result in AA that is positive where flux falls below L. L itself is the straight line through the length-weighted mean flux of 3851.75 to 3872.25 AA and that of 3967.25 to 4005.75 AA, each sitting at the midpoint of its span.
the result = 6.07 AA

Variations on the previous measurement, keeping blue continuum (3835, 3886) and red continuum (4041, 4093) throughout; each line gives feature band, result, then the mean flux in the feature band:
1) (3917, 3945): 4.2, 5.92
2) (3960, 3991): 4.9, 5.98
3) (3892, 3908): 0.3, 6.73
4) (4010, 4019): -0.3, 7.48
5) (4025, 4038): -0.2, 7.39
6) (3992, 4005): -0.6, 7.48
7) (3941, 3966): 0.9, 6.77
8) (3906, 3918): -0.7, 7.34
